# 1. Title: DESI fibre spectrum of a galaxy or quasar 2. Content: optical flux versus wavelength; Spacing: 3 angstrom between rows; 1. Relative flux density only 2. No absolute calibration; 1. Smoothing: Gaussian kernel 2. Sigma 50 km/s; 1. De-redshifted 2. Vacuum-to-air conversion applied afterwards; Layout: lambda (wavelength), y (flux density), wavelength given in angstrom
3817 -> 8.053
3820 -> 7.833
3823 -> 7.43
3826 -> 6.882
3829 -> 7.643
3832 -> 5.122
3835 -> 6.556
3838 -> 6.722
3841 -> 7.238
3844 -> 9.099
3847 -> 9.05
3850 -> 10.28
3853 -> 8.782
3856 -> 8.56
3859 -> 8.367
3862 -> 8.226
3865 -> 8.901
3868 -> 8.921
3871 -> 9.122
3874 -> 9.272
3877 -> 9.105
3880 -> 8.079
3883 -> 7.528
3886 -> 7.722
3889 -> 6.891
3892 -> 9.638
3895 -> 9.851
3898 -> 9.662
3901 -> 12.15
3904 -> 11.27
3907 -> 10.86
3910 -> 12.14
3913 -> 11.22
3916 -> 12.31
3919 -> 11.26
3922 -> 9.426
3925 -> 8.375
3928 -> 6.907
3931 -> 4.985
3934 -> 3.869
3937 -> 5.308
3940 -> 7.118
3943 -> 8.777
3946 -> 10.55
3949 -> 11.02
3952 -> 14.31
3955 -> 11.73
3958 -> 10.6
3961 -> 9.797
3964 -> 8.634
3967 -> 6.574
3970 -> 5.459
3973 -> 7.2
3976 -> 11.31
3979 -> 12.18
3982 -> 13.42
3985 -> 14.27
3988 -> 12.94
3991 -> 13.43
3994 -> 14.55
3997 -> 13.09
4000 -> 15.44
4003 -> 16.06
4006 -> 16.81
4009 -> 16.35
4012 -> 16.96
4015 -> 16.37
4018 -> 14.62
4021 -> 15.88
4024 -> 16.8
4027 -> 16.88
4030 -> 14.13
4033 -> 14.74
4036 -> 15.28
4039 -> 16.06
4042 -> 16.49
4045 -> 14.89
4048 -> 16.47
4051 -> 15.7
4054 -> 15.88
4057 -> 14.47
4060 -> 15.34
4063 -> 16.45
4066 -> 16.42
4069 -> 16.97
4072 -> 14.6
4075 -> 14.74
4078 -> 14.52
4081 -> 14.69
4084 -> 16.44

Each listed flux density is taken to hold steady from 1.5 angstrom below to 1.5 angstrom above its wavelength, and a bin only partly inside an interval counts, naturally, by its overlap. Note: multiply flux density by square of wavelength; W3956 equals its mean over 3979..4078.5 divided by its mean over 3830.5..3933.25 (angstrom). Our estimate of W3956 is 1.86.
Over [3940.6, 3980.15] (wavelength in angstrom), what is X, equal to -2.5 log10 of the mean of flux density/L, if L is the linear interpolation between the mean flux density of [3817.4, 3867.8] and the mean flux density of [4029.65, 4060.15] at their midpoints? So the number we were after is 0.25 mag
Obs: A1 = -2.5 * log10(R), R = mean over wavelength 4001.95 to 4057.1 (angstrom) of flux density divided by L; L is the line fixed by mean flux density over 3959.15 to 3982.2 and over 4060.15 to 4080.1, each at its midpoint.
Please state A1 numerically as -0.23 mag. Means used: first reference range 9.11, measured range 15.9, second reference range 15.6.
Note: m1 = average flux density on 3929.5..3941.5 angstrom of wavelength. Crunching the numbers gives 5.32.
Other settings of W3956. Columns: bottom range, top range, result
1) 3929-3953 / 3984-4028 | 1.96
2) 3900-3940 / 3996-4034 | 1.81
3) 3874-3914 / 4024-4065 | 1.75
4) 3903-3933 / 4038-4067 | 1.74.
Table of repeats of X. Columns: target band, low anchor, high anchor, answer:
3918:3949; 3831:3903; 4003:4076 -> 0.413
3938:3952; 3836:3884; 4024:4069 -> 0.214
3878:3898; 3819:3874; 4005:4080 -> 0.157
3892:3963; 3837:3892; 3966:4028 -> 0.122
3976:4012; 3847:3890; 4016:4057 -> -0.038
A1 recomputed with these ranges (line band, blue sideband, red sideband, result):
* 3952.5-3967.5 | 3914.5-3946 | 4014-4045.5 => 0.022 mag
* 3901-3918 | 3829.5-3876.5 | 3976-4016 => -0.080 mag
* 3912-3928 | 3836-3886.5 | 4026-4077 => 0.054 mag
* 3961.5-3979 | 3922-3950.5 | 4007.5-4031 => 0.309 mag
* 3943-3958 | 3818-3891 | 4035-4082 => 0.014 mag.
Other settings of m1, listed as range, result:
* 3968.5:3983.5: 9.91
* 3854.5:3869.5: 8.6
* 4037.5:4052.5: 15.9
